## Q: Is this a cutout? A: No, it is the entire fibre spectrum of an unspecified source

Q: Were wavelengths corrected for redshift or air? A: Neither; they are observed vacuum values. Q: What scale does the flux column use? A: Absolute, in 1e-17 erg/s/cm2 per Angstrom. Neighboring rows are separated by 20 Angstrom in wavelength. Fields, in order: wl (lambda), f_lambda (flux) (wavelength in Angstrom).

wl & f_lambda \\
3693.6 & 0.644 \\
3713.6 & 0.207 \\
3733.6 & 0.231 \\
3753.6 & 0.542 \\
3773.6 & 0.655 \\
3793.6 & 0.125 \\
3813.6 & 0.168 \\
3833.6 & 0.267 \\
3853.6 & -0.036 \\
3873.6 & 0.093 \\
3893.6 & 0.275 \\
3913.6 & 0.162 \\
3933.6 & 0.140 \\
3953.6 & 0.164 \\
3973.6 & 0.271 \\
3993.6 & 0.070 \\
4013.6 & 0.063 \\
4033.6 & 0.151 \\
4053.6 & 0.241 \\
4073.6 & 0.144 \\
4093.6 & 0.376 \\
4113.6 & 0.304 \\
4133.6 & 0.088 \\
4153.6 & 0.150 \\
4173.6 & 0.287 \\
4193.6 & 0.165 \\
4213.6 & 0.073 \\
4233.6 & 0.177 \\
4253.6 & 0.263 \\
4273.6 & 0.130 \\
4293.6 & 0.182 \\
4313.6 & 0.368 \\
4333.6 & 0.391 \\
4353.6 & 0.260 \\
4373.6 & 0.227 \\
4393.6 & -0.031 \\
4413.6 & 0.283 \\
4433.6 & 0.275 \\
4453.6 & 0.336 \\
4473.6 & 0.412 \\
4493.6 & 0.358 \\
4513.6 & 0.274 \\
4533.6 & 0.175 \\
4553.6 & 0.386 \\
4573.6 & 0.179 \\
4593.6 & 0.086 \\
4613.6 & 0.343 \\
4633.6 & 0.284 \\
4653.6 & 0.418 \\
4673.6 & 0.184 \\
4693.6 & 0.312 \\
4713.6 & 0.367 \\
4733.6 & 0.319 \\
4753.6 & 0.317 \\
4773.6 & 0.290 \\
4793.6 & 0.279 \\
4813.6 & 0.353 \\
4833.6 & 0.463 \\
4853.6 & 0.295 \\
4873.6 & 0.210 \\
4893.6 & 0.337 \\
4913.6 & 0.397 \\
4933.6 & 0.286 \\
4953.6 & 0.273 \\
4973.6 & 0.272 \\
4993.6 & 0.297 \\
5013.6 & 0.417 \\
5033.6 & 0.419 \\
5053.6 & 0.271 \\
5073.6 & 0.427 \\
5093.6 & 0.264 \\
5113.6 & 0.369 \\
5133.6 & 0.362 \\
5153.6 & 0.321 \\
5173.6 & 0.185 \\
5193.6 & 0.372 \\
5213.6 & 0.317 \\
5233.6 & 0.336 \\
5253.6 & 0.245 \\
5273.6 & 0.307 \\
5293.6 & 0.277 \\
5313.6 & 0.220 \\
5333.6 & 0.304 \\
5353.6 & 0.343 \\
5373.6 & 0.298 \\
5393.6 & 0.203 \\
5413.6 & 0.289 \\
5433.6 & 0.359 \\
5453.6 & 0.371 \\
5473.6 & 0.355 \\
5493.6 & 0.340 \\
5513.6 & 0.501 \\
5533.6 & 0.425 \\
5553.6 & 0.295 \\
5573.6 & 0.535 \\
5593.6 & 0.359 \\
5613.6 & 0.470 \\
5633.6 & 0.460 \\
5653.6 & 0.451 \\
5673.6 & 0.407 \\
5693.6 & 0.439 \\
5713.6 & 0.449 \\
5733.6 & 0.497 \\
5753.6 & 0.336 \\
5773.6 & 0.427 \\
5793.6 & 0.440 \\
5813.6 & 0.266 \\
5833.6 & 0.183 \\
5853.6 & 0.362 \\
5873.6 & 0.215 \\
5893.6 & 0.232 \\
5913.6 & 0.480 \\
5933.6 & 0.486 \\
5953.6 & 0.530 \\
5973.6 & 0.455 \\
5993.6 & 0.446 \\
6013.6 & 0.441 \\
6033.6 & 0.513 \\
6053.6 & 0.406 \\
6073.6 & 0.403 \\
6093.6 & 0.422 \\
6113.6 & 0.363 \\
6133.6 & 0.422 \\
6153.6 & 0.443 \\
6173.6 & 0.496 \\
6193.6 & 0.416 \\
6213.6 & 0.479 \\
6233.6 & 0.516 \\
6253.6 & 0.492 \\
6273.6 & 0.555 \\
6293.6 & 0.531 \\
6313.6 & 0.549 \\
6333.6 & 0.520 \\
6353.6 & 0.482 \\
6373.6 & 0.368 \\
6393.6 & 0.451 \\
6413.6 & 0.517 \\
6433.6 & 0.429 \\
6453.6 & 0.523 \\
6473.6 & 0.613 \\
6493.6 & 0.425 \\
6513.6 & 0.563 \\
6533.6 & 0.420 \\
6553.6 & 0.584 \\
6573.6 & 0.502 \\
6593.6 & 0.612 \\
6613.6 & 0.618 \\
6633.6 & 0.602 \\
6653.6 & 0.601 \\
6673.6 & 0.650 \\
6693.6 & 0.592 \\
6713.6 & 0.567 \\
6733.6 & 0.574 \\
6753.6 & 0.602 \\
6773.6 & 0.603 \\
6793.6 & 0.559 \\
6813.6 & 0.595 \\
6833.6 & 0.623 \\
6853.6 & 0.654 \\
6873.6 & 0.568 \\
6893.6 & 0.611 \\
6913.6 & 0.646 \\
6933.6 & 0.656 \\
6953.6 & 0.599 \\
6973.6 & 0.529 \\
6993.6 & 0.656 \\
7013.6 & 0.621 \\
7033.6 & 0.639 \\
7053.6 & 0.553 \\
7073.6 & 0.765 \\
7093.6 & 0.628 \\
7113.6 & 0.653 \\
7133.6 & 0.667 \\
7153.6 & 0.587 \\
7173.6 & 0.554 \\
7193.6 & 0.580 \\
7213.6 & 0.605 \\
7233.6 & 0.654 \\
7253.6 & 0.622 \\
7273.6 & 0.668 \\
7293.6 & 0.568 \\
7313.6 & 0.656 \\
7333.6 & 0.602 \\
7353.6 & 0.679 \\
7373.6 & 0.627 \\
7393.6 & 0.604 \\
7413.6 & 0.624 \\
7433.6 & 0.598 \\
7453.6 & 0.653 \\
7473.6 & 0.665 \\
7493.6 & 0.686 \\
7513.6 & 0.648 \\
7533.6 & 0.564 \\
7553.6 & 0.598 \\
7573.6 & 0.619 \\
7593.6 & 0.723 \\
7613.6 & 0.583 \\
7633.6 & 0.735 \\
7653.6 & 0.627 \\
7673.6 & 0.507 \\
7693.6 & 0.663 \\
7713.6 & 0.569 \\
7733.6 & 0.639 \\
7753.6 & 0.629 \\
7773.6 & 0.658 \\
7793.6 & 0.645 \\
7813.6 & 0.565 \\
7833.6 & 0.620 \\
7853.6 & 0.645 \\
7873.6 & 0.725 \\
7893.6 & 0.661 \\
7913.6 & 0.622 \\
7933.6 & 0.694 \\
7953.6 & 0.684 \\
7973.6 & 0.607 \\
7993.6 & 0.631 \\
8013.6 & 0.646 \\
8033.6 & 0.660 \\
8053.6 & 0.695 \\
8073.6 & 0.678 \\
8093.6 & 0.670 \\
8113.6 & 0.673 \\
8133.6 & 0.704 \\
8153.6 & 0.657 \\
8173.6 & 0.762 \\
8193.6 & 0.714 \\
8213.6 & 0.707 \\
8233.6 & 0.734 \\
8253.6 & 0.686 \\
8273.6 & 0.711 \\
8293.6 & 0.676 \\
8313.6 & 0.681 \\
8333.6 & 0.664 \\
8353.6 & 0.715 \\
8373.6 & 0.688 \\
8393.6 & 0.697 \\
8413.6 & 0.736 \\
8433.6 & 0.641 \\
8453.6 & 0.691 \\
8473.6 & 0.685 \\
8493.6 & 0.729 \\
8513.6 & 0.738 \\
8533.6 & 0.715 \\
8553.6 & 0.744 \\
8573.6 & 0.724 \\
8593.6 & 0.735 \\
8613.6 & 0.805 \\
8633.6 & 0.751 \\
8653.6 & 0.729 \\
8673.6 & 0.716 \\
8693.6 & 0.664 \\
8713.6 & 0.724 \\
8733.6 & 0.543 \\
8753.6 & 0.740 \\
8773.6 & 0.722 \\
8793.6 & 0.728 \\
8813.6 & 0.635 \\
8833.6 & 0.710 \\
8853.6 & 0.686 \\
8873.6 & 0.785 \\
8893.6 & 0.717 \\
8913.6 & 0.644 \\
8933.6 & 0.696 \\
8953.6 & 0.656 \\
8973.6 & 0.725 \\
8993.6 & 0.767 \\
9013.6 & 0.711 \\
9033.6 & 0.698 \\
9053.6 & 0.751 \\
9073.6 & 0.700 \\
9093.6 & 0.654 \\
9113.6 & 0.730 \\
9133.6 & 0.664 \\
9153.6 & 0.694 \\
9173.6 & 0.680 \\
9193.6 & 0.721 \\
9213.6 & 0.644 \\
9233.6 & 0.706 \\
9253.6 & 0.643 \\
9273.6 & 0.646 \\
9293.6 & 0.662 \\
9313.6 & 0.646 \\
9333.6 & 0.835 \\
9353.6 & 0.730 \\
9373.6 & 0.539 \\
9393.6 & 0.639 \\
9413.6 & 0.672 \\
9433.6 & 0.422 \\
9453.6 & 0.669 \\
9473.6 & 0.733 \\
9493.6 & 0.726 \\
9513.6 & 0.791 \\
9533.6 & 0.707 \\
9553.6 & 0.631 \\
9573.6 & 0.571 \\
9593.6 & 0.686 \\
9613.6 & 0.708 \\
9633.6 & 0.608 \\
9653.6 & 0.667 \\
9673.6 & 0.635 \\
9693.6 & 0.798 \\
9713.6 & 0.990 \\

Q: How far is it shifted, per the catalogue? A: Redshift 0.482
